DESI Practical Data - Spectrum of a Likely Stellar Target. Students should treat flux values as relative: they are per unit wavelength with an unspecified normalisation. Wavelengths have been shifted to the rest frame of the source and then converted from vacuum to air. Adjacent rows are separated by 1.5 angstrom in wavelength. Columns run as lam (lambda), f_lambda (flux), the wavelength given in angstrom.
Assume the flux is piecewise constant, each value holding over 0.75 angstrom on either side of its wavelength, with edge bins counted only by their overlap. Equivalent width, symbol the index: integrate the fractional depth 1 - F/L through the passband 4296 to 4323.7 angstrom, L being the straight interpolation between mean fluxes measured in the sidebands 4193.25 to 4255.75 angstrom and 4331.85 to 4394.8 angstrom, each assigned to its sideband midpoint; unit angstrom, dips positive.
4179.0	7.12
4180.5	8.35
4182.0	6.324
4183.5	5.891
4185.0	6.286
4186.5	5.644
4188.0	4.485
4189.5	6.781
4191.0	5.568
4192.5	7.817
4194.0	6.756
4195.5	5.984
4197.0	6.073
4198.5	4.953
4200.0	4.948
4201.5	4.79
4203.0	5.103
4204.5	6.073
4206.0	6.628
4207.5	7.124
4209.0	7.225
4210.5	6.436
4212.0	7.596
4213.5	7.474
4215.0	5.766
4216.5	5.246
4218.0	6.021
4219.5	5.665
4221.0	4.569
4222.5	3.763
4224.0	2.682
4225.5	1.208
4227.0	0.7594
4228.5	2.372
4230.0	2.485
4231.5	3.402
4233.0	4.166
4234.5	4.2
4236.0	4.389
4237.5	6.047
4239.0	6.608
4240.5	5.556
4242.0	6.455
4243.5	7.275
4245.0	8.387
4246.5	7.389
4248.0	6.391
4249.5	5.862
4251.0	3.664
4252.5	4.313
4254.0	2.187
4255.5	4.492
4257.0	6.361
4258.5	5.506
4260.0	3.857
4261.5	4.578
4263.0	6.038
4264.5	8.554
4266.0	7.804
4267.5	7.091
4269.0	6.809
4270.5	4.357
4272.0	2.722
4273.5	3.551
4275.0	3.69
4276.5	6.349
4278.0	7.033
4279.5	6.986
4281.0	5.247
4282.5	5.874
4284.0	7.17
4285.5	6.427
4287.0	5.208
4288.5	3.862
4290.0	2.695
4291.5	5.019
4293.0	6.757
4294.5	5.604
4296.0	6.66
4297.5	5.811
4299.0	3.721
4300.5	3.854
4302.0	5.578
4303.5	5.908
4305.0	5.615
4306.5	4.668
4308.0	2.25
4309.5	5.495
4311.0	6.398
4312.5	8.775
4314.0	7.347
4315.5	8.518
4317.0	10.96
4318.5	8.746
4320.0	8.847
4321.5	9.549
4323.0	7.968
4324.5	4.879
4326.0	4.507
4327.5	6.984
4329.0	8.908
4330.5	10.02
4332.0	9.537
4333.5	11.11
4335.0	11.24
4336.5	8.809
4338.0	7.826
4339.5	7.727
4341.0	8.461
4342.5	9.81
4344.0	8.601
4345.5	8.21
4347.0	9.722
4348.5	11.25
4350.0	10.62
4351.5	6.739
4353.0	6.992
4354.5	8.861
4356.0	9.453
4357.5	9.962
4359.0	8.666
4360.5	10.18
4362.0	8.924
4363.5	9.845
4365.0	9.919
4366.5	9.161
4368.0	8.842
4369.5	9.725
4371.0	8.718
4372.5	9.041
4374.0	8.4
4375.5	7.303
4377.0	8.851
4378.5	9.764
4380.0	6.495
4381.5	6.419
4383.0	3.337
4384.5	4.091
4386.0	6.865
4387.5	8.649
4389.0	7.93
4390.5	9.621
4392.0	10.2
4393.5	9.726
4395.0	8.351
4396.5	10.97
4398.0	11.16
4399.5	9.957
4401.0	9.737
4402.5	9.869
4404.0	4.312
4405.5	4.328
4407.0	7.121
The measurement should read 2.73 angstrom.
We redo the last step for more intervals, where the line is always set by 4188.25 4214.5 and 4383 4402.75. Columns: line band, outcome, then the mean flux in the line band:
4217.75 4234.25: 8.2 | 3.32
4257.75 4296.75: 8.9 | 5.59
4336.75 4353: -1.3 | 8.81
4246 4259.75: 3.8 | 5.04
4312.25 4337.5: -2.3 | 8.62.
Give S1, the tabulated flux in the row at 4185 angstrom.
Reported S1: 6.286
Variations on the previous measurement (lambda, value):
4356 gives 9.453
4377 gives 8.851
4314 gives 7.347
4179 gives 7.12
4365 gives 9.919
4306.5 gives 4.668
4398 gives 11.16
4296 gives 6.66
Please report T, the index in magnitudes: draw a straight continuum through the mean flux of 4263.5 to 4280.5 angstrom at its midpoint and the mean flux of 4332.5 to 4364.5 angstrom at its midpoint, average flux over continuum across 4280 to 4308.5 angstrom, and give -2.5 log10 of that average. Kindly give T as 0.29 mag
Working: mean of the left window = 5.9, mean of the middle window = 5.2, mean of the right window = 9.2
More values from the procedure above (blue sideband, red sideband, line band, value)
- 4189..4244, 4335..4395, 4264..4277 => 0.16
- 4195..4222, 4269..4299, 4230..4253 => 0.03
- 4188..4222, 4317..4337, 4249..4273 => 0.35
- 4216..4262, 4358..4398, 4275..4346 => -0.03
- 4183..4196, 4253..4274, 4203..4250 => 0.08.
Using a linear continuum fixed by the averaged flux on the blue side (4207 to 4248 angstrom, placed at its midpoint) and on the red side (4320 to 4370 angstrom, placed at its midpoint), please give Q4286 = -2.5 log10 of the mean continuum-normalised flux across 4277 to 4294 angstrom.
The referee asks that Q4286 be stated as 0.228 mag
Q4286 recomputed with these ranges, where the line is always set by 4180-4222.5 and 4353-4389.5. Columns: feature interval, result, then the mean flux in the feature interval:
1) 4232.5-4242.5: 0.22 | 5.35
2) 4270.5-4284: 0.32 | 5.25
